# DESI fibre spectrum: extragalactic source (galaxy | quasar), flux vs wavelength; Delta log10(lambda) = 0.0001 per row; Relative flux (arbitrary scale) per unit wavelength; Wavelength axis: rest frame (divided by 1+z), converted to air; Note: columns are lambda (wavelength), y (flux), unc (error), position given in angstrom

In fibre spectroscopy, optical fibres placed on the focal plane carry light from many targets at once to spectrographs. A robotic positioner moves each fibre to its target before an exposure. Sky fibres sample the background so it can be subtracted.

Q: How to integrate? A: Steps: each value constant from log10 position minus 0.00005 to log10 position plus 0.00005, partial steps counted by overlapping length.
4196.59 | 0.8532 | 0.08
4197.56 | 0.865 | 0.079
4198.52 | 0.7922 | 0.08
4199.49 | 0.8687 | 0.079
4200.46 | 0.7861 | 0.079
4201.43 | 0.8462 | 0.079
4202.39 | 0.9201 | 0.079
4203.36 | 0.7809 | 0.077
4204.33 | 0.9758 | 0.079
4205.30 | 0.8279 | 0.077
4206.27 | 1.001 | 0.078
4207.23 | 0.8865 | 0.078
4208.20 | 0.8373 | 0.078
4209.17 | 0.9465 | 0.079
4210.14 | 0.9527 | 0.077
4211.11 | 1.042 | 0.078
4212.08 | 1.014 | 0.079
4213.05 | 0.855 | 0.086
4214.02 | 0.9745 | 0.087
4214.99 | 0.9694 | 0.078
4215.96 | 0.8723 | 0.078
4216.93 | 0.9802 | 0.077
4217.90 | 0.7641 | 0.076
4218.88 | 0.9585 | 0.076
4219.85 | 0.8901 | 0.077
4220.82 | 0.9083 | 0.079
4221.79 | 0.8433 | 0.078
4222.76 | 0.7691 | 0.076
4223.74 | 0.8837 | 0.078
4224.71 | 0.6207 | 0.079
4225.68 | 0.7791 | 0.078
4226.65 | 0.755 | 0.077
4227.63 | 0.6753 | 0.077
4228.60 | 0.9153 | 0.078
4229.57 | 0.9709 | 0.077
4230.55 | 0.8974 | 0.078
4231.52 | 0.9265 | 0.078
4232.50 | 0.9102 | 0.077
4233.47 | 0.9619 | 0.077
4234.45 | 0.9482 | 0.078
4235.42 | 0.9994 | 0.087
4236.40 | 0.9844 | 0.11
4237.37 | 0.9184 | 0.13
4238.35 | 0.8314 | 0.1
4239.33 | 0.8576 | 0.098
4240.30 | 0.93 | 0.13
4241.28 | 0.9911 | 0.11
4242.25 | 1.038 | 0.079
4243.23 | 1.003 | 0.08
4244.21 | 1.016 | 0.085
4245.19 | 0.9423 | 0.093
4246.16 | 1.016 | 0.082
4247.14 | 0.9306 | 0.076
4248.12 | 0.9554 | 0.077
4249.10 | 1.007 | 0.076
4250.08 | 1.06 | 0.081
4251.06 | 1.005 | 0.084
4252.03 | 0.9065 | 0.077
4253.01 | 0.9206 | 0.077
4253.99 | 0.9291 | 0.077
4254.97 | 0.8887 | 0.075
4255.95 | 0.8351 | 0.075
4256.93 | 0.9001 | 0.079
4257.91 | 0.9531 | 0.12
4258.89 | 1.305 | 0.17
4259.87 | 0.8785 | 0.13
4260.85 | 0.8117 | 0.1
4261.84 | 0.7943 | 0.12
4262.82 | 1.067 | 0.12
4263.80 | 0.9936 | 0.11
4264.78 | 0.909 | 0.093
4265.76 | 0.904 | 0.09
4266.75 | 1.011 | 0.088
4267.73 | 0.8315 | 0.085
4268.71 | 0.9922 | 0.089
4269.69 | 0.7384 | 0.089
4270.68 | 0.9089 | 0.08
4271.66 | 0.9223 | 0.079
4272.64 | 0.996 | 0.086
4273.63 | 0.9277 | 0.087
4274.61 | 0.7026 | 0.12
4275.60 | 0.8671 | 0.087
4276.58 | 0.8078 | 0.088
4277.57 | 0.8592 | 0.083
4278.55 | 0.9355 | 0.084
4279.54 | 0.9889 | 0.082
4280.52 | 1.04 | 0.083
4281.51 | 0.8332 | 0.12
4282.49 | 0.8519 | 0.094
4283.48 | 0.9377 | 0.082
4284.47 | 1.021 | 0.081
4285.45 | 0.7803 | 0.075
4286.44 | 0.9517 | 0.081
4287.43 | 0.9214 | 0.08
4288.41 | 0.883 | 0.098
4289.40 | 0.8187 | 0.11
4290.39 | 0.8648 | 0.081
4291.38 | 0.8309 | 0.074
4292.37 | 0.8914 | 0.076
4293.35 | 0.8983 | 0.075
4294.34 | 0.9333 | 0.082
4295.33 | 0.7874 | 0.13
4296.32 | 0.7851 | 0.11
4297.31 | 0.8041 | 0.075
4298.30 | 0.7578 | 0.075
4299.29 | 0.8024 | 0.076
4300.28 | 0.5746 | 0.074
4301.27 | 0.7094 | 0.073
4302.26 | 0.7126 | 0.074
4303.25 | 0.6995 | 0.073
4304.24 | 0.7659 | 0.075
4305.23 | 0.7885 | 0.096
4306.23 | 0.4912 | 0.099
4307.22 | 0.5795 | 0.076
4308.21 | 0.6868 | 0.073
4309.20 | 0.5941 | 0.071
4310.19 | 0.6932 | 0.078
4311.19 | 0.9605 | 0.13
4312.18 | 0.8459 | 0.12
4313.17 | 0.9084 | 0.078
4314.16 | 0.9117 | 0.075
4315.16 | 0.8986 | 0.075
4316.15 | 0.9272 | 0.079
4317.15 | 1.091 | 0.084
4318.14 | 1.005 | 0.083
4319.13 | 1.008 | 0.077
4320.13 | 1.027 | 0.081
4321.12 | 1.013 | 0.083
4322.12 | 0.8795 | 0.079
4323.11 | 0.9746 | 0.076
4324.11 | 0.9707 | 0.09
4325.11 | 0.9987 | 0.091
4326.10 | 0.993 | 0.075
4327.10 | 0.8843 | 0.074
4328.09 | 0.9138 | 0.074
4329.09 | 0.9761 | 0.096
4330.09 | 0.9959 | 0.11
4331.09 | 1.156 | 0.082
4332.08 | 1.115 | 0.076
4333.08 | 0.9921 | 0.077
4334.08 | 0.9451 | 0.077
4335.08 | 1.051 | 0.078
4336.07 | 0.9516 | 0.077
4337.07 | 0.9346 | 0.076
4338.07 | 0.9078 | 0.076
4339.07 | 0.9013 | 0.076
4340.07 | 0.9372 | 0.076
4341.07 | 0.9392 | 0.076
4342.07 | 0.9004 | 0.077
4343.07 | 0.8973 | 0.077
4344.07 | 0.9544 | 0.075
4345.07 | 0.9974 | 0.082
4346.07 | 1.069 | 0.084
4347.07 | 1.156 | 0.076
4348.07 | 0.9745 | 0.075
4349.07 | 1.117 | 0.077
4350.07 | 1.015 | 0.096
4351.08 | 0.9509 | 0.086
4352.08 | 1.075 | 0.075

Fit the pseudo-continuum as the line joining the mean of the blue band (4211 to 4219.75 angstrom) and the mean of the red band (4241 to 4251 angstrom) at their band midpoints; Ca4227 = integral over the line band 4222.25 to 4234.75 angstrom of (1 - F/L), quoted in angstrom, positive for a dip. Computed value 1.5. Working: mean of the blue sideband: 0.93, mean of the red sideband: 0.996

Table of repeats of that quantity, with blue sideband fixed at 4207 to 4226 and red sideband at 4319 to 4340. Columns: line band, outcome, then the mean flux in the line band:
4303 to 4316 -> 2.7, 0.761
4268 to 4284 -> 0.7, 0.894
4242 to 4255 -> -0.9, 0.974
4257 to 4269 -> -0.3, 0.952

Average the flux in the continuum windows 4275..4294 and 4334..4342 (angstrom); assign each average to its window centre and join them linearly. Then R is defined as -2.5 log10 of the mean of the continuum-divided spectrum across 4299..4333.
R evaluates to 0.06 mag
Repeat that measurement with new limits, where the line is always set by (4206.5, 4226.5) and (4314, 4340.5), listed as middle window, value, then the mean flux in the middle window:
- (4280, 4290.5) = 0.05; 0.902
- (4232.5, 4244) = -0.05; 0.951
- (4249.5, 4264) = -0.03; 0.949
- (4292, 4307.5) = 0.26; 0.75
